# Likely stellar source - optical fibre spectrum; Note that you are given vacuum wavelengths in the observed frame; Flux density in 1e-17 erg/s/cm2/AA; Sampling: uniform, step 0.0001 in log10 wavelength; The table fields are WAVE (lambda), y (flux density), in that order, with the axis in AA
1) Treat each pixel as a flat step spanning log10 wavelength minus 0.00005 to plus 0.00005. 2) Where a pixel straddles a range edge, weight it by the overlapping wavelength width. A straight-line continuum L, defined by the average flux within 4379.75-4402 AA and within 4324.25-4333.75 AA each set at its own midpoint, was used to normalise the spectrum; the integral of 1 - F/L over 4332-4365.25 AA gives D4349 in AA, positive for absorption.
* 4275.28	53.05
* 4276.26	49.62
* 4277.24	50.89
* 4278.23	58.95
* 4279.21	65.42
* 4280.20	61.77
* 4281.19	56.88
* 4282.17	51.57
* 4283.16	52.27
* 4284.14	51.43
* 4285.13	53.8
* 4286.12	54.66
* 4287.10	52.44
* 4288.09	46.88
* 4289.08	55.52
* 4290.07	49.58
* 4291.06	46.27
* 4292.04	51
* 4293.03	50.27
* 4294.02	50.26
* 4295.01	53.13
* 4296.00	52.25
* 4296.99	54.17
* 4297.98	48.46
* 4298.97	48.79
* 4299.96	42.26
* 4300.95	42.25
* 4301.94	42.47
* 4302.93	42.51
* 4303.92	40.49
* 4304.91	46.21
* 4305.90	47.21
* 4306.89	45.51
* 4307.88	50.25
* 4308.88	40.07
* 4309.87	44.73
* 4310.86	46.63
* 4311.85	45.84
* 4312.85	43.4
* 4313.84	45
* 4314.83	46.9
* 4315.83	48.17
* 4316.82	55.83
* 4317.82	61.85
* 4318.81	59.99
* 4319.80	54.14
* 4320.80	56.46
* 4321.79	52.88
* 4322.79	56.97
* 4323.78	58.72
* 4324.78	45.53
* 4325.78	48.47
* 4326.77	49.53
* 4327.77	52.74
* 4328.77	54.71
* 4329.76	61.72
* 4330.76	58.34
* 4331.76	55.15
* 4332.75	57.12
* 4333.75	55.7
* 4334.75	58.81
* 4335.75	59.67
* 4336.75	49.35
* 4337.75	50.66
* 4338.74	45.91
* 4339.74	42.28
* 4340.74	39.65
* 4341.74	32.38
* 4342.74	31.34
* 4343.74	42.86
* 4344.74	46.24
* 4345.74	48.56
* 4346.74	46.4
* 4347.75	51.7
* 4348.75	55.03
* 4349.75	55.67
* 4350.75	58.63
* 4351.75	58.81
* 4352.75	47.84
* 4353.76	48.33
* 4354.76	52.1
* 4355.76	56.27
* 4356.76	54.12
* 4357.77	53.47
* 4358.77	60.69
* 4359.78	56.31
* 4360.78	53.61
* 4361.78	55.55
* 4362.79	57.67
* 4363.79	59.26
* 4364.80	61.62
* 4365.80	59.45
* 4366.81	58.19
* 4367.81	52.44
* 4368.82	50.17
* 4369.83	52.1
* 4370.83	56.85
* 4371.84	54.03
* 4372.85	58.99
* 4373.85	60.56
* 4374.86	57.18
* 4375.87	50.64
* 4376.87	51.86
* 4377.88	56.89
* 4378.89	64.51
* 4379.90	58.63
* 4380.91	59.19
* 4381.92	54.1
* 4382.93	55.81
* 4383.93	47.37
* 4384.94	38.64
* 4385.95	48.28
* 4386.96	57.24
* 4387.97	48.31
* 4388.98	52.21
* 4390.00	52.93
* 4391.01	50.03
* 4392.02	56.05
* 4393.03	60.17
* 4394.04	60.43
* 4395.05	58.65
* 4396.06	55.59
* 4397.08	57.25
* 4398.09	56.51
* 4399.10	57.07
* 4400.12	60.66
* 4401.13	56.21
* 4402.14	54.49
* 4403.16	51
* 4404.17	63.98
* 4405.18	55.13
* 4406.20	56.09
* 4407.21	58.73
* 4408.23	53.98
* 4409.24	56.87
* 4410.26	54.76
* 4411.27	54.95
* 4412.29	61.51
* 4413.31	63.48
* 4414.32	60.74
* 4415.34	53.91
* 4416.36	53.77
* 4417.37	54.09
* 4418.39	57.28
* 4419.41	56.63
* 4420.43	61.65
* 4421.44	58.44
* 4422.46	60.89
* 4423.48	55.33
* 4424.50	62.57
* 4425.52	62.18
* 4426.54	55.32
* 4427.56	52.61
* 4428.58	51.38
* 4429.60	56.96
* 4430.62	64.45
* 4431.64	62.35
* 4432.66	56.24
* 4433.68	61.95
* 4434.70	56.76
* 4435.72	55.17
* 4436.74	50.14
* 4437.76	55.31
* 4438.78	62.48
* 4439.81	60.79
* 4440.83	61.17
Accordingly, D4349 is 1.5 AA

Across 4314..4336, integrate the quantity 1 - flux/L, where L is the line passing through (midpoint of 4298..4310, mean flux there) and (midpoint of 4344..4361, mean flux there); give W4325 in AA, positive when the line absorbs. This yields -3.0 AA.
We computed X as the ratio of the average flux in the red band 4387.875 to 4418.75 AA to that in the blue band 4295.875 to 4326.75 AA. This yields 1.2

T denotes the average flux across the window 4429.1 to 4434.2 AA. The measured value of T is 60.4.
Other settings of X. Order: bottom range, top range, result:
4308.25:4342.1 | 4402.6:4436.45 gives 1.13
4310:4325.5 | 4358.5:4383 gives 1.10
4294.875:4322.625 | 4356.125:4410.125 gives 1.15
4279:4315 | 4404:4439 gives 1.17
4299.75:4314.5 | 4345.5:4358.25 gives 1.19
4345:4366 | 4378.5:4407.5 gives 1.01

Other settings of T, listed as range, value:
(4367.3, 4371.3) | 52.9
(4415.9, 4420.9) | 56.7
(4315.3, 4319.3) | 56.3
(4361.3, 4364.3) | 57.4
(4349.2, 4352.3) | 57.6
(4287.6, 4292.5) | 49.9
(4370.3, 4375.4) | 57.5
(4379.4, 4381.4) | 58.9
